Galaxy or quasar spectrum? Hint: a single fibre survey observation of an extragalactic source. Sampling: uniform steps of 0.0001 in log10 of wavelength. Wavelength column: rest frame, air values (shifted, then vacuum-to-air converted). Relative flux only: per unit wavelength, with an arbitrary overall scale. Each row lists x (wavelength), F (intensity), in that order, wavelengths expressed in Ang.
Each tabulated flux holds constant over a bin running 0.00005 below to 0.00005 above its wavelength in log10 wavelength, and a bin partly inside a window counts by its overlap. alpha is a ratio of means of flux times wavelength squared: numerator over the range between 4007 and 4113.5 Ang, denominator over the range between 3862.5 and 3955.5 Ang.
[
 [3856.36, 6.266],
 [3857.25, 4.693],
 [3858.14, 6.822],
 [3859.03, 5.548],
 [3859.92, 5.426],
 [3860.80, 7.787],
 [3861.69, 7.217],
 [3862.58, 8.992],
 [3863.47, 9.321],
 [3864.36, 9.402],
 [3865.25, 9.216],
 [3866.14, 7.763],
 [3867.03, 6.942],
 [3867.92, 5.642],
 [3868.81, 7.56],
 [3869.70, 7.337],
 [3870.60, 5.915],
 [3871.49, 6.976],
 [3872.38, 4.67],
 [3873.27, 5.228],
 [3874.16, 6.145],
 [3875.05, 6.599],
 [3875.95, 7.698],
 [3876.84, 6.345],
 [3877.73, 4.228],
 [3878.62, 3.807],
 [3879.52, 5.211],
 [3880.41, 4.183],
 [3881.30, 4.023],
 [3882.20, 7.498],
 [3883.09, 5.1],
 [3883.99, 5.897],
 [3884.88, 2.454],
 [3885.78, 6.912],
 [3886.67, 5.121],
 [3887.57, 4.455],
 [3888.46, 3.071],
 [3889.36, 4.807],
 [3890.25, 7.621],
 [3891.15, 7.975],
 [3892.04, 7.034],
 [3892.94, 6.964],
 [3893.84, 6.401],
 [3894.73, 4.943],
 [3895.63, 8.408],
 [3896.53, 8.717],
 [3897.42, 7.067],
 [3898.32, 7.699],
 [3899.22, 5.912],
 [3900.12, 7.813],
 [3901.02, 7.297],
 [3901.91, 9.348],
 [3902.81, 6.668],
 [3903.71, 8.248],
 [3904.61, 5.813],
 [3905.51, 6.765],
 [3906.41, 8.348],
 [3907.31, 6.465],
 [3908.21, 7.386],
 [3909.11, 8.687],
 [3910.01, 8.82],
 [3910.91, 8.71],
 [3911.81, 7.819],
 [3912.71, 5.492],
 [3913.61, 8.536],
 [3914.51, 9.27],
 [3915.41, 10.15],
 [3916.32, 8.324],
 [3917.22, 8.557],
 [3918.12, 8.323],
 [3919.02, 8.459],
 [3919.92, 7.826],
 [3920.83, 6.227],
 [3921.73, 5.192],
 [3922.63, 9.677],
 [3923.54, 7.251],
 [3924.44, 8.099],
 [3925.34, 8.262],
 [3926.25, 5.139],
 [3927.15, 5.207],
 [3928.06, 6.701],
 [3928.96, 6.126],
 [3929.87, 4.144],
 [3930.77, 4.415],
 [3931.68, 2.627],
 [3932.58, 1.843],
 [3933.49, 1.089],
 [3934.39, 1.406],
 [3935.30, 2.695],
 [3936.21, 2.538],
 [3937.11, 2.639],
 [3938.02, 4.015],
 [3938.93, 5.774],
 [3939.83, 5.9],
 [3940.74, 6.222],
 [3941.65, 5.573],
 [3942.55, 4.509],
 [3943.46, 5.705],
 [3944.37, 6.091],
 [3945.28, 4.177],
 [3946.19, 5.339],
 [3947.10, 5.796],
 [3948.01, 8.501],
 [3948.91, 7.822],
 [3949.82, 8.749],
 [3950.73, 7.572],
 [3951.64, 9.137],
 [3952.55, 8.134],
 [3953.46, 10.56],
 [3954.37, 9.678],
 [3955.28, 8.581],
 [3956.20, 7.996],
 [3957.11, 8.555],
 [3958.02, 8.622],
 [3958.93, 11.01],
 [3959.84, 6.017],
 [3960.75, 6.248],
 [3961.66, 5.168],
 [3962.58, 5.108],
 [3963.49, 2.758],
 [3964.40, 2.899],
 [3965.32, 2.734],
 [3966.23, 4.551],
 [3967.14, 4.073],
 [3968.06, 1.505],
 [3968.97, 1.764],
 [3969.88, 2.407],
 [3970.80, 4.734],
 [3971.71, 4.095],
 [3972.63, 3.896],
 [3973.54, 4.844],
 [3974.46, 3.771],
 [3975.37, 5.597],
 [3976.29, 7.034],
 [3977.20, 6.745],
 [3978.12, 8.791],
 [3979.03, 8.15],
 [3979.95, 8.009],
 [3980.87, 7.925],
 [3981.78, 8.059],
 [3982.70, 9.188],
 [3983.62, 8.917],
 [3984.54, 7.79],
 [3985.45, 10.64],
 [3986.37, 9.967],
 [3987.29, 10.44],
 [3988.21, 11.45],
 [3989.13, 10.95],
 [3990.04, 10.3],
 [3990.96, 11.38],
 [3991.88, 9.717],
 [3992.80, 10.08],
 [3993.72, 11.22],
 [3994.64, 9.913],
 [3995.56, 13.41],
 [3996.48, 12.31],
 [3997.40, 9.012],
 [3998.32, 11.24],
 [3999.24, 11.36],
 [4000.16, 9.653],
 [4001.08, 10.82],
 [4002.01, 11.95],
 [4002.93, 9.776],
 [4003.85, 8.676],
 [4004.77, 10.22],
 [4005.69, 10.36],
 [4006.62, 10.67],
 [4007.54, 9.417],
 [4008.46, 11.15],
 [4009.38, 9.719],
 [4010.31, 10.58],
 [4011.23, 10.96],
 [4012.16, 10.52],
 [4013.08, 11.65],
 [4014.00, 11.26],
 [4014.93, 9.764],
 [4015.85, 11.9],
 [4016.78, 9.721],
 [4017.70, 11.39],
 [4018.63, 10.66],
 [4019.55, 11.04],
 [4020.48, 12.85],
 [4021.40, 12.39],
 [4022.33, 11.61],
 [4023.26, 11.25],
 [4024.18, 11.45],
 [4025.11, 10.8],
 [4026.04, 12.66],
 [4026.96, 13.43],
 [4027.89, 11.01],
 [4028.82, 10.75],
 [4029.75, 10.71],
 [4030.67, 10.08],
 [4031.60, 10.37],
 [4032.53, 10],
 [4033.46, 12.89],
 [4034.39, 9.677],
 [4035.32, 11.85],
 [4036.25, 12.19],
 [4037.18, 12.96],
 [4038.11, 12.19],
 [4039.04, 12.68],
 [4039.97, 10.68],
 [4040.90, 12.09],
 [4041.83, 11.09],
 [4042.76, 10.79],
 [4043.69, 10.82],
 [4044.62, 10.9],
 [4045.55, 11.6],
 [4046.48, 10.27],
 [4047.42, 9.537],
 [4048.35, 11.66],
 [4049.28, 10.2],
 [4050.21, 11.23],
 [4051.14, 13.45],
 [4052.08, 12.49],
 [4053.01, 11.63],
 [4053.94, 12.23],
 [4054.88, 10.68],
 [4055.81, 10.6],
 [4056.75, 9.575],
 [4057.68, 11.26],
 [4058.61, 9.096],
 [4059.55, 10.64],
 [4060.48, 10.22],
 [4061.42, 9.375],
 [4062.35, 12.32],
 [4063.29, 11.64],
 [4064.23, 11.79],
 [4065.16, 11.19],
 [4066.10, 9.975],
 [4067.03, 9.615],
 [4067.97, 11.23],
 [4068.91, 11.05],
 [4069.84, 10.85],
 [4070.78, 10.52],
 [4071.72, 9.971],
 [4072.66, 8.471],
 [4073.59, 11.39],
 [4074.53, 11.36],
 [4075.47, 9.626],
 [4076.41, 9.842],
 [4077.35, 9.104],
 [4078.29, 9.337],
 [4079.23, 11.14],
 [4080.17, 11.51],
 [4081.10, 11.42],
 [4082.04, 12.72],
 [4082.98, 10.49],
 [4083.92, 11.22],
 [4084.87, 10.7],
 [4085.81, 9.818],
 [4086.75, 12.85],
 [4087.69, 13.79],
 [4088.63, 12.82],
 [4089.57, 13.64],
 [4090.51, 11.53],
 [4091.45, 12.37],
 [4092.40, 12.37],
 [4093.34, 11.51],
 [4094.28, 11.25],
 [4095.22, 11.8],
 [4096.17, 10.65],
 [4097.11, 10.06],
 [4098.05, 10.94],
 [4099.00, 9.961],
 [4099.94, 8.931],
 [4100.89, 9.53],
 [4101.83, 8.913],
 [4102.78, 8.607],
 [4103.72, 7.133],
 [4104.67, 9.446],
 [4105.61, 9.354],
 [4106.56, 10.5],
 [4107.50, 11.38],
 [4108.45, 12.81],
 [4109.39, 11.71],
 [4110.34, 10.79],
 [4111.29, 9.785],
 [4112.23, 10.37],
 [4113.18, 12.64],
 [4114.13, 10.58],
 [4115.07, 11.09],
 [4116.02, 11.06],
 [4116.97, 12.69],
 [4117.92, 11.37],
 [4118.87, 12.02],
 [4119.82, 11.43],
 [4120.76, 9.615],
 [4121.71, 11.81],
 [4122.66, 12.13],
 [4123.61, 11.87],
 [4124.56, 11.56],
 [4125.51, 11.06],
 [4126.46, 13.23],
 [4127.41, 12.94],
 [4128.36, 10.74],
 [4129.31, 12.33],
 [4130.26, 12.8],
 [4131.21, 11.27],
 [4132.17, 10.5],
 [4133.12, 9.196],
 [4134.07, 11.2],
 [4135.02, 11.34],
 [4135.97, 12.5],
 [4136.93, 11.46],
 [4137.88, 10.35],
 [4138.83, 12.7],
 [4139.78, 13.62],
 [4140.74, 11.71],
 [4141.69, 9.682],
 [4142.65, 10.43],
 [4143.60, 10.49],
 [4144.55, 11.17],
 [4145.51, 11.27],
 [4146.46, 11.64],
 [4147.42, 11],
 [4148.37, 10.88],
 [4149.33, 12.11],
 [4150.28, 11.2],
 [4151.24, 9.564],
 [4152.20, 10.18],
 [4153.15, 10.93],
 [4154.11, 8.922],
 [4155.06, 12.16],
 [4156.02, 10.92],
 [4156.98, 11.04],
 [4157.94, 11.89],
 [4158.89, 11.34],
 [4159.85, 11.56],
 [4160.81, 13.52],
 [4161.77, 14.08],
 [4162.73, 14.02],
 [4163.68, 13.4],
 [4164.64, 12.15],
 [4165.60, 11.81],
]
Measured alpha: 1.82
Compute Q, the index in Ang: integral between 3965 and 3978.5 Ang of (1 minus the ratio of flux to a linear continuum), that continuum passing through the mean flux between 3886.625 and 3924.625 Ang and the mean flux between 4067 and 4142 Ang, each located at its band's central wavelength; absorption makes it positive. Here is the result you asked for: 6.56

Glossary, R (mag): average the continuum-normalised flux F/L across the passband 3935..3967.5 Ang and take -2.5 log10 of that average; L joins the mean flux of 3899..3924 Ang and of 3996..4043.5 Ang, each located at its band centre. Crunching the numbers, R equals 0.41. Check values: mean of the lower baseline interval 7.78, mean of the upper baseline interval 11.1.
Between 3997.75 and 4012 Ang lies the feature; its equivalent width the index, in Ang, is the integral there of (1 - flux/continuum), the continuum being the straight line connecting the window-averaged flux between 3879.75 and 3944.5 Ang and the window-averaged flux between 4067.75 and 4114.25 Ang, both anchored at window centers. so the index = -3.02 Ang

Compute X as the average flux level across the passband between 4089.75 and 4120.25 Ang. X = 10.8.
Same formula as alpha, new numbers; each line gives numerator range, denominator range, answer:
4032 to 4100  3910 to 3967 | 1.87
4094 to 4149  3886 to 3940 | 1.90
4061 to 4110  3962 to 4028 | 1.25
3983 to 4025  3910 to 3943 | 1.86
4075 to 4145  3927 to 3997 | 1.80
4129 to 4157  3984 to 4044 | 1.08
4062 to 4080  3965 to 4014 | 1.27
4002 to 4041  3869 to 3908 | 1.89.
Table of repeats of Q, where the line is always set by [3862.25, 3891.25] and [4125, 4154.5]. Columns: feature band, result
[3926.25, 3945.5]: 8.0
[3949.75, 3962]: -1.0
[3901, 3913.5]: -1.6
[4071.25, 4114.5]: -1.9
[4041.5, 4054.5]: -2.5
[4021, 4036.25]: -3.8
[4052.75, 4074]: -1.9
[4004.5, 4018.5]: -3.0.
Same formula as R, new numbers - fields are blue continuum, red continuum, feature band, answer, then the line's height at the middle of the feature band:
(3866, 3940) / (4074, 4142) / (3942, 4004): 0.040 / 7.93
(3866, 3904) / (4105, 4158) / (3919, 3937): 0.353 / 7.13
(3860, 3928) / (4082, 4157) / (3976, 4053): -0.165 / 9.18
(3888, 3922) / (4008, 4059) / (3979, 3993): 0.025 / 9.8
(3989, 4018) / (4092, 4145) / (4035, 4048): -0.061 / 10.8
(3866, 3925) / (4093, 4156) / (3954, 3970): 0.391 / 8.03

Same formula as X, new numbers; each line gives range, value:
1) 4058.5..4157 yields 11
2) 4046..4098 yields 11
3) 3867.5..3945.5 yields 6.19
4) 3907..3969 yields 6.27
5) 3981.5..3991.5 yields 9.95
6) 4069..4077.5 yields 10.2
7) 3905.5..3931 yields 7.43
